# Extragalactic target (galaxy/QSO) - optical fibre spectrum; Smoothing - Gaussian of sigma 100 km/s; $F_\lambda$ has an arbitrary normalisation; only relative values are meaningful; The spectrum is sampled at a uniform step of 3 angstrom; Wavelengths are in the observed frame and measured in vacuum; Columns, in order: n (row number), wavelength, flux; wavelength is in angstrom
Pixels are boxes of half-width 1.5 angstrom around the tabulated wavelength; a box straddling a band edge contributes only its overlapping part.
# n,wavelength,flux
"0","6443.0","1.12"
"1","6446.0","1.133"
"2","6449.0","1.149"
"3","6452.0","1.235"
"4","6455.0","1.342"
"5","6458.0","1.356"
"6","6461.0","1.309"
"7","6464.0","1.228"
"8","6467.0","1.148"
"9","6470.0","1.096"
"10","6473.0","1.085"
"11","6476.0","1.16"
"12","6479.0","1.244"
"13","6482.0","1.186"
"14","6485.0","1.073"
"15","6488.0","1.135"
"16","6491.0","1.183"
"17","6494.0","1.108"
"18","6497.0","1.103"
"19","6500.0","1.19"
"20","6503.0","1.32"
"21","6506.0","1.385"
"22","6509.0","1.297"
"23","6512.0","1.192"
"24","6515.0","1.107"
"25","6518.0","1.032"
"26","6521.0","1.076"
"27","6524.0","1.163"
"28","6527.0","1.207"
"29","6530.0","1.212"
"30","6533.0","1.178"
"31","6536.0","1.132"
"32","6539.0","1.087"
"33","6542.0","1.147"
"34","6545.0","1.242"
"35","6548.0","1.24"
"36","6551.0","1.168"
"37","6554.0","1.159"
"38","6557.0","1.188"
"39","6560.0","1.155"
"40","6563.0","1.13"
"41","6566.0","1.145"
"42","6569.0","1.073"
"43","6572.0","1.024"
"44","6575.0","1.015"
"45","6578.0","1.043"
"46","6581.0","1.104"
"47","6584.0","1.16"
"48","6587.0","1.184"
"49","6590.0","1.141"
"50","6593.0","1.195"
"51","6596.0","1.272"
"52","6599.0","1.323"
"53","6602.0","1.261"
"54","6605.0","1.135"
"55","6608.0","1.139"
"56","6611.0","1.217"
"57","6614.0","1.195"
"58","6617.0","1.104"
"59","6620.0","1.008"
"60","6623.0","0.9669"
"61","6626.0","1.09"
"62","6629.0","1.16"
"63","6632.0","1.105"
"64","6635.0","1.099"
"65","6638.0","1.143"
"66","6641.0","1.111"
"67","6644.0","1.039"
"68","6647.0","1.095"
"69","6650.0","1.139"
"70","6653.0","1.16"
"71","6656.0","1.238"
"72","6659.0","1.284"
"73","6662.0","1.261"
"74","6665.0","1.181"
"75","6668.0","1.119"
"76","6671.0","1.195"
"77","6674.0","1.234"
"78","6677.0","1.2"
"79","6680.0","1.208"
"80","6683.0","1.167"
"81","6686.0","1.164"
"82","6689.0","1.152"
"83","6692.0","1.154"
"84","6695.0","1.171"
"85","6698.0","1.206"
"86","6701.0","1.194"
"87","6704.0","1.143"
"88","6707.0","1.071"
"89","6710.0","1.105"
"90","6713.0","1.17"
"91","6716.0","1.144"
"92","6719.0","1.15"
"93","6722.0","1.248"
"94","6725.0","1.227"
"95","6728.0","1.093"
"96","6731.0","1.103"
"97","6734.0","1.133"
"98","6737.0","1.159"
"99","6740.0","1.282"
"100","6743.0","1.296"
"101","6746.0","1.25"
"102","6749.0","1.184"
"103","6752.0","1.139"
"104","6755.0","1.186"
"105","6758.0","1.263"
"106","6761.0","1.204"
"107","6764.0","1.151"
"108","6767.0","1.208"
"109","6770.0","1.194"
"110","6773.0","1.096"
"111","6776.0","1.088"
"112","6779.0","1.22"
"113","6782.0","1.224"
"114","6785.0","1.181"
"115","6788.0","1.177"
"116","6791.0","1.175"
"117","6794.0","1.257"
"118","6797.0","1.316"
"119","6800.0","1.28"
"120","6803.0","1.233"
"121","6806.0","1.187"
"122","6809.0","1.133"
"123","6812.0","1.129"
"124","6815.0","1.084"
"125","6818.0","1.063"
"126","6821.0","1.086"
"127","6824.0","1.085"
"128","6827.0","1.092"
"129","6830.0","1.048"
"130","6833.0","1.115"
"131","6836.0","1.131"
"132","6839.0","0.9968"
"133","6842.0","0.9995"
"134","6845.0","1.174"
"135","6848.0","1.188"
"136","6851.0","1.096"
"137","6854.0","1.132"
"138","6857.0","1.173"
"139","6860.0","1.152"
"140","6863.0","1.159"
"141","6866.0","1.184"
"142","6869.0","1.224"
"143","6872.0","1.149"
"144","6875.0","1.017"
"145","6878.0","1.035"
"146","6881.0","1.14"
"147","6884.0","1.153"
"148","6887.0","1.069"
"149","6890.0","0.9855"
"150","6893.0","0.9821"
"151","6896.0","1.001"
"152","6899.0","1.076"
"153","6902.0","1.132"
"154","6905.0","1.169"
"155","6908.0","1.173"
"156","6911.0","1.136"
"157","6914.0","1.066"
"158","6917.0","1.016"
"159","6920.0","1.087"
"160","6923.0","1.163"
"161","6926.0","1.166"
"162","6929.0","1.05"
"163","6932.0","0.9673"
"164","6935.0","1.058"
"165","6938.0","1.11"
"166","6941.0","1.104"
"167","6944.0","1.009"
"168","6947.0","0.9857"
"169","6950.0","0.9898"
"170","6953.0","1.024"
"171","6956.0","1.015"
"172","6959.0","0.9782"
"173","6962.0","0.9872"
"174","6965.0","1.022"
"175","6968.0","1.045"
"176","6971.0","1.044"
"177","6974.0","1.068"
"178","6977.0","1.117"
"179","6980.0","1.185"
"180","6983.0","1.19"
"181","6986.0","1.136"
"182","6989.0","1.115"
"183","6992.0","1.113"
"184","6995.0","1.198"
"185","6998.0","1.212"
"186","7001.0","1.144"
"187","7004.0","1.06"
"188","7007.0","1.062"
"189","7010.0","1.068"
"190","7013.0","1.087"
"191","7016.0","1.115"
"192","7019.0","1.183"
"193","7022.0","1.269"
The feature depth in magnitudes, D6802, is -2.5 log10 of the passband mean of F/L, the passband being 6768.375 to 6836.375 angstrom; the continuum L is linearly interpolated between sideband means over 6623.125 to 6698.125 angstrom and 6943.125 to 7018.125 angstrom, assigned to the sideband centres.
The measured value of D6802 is -0.03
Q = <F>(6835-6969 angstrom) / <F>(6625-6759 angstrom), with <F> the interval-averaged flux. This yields 0.93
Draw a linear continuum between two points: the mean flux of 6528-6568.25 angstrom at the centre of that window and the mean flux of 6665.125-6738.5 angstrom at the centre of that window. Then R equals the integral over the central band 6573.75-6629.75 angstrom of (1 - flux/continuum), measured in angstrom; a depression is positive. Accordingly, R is 1.07 angstrom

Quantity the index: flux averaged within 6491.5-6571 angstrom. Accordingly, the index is 1.17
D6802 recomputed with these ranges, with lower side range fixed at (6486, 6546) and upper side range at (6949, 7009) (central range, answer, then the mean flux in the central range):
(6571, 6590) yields 0.06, 1.09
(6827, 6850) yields 0.02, 1.09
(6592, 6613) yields -0.06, 1.22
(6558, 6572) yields 0.04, 1.12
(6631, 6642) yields 0.03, 1.12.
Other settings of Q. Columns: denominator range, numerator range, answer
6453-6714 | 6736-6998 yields 0.96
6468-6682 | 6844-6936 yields 0.96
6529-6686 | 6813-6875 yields 0.97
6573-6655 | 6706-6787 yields 1.04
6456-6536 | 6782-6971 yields 0.93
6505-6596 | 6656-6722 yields 1.02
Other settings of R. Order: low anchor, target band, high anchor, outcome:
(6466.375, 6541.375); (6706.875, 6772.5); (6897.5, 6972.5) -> -4.3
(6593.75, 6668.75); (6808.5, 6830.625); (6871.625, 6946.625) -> 0.3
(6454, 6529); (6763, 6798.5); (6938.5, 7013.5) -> -2.2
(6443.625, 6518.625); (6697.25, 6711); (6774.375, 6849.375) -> 0.2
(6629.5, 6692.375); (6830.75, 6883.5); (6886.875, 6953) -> -1.5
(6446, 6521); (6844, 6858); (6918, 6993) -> -0.7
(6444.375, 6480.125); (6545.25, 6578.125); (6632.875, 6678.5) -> 1.6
